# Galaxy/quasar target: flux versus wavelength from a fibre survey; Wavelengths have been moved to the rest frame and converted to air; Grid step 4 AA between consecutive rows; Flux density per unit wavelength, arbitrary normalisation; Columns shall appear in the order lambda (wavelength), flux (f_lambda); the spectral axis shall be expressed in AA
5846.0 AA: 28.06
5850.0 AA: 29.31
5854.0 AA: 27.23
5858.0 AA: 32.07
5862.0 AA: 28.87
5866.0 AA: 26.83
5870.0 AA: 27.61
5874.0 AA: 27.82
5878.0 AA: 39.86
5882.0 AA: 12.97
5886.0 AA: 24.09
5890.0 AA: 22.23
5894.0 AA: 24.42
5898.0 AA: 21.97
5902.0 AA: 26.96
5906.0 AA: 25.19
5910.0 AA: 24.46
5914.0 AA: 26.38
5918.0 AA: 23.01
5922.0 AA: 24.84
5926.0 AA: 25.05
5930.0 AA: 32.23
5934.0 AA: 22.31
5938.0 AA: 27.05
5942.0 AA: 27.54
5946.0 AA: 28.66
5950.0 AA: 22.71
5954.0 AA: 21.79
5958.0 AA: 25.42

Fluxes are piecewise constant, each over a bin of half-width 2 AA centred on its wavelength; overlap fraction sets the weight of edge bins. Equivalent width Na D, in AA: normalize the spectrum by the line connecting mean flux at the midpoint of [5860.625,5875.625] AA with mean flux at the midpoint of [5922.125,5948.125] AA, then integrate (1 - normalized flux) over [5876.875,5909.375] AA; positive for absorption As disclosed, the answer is 3.7 AA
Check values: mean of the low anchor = 27.7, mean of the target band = 24.3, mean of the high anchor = 27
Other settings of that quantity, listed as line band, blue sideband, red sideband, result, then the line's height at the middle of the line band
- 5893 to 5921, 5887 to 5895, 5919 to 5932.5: 0.3 AA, 24.9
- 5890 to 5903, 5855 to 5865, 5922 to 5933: 2.1 AA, 28.5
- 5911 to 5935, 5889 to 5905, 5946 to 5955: -1.8 AA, 23.9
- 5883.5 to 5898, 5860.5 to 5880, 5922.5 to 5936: 3.0 AA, 28.9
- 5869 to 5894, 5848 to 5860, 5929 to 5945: 2.7 AA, 28.7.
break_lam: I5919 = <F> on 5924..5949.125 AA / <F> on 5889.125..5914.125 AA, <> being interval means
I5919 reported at 1.1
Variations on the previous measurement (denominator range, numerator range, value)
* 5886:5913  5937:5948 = 1.15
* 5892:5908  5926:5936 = 1.09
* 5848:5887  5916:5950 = 0.94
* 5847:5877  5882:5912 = 0.81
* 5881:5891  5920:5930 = 1.31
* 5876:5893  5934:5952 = 1.05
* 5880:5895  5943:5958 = 1.20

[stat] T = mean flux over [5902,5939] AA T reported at 25.6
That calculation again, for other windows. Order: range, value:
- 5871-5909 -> 25.1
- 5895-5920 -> 24.7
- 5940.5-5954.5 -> 25.5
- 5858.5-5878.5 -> 29.6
